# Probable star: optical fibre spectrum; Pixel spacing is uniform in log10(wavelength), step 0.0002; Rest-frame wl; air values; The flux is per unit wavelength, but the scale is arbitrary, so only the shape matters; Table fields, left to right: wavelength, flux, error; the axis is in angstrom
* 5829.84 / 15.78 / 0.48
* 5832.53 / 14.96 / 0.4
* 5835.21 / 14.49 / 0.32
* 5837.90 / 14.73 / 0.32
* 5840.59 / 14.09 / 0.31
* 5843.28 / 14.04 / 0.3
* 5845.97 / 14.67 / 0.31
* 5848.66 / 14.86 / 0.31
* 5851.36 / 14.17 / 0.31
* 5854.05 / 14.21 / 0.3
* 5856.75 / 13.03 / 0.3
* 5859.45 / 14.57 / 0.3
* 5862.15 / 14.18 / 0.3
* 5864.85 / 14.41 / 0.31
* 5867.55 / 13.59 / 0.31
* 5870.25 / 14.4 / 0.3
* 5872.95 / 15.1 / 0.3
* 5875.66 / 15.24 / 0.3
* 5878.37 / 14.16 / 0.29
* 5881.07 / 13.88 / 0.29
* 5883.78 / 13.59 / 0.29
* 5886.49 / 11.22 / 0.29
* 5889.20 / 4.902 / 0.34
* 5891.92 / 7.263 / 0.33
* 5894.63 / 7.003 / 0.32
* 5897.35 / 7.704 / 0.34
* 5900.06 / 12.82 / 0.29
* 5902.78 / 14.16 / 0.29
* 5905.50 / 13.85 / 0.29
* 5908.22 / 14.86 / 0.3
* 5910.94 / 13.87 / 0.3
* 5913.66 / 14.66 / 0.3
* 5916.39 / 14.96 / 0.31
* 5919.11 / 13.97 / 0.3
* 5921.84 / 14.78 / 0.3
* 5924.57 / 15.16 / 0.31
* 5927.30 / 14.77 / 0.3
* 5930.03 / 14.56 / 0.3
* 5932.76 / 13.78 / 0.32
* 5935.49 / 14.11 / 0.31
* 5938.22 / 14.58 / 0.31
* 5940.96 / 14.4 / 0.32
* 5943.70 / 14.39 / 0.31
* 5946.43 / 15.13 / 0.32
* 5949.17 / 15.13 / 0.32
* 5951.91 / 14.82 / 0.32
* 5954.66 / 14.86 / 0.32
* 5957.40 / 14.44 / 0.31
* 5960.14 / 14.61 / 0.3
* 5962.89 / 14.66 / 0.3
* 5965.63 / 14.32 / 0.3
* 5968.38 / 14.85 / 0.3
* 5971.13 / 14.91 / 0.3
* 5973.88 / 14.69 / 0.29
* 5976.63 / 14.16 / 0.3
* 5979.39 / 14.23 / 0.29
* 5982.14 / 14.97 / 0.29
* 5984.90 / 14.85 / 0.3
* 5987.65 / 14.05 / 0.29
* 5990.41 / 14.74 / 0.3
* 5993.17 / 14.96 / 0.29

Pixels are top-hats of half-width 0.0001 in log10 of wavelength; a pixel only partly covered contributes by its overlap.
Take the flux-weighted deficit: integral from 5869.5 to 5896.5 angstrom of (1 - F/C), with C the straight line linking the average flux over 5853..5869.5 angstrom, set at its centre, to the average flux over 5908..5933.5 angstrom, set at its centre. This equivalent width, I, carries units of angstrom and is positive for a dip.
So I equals 5.0 angstrom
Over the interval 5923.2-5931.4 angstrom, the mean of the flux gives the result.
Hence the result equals 14.8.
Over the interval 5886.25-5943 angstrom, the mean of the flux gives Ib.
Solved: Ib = 12.8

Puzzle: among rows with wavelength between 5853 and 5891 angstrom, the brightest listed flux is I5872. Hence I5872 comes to 15.24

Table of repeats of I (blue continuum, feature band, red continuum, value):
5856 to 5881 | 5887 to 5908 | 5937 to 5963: 6.4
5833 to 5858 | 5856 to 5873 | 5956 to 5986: 0.2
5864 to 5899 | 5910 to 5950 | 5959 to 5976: -3.6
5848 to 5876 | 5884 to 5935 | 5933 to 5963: 6.9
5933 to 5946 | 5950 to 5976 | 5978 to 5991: -0.4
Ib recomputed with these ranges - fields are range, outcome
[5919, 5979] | 14.6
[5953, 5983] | 14.6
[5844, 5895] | 13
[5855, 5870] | 14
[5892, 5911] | 11.6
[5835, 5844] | 14.3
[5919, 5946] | 14.5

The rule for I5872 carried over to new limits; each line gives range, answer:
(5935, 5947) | 15.13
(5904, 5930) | 15.16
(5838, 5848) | 14.67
